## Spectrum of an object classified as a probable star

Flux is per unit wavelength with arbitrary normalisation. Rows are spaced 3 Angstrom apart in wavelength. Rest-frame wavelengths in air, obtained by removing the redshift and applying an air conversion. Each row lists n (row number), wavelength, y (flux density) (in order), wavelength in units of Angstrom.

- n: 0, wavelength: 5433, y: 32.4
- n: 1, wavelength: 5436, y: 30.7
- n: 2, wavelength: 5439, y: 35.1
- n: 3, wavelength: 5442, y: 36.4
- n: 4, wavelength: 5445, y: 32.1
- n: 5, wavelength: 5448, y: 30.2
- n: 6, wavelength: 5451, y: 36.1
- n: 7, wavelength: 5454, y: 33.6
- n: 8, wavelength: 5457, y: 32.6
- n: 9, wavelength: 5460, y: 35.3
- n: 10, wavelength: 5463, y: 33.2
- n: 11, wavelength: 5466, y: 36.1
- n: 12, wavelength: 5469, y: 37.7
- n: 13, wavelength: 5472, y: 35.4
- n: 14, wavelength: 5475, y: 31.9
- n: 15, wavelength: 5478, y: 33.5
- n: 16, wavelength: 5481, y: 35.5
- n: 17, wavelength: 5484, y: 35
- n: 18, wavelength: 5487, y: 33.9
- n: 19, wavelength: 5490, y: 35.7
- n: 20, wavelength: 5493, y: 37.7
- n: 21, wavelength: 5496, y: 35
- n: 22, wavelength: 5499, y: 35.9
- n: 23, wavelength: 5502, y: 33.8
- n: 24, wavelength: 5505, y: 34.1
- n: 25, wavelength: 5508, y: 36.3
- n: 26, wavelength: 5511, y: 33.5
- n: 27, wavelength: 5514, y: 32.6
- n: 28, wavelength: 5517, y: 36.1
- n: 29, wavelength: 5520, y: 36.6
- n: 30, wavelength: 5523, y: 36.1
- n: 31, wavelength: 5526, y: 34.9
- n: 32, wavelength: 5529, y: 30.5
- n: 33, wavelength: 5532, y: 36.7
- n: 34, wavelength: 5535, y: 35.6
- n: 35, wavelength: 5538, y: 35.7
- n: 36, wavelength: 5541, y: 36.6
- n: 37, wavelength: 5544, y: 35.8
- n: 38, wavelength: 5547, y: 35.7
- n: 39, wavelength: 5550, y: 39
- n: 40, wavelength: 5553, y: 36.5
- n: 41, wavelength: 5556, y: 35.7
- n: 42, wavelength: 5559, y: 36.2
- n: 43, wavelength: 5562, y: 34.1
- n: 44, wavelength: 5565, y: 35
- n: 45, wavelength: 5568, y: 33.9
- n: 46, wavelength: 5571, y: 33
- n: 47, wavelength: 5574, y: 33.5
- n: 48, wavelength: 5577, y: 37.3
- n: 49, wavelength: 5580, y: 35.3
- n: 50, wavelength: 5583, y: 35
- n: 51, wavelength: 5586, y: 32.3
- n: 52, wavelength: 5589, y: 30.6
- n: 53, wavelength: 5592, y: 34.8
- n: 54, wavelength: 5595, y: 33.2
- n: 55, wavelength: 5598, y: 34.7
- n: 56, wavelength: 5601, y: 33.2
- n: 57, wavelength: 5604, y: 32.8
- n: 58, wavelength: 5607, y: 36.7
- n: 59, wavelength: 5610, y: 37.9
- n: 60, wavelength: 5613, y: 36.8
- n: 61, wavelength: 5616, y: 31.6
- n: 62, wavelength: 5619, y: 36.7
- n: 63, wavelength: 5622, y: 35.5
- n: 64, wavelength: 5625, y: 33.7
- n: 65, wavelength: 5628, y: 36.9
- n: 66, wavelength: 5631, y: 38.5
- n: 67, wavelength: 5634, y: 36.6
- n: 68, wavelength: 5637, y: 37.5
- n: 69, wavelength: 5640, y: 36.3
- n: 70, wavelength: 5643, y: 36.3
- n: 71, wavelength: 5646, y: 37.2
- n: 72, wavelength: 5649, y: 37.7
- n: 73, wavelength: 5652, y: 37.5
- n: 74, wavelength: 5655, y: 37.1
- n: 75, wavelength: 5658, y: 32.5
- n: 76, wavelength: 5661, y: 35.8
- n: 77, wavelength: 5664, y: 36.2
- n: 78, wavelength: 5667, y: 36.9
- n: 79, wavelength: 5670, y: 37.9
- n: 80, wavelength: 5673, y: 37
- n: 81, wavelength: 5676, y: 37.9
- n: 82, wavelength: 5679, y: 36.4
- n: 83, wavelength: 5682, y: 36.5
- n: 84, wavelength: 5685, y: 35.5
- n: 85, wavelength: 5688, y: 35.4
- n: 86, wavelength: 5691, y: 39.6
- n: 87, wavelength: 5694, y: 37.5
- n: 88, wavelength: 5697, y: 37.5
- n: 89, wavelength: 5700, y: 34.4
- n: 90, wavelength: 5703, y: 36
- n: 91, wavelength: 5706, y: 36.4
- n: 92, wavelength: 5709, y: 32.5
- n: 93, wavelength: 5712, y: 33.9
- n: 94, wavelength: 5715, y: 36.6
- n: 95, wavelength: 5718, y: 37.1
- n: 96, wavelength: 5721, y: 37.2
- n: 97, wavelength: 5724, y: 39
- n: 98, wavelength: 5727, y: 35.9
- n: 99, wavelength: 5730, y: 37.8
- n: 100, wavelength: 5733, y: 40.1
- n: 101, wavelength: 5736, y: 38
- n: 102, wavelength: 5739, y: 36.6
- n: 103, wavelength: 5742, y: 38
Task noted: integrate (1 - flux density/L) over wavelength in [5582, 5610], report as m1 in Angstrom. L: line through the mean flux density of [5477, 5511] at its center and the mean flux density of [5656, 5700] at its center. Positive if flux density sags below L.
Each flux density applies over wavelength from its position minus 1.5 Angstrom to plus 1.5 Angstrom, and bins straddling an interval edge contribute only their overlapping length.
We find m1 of 1.6 Angstrom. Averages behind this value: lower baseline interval 35.1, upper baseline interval 36.5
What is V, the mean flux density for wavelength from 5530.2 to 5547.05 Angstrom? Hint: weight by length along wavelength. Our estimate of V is 35.9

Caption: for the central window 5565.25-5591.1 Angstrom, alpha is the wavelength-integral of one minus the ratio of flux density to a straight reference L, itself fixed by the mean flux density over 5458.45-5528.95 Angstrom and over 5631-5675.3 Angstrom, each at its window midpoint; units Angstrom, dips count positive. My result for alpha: 1.4 Angstrom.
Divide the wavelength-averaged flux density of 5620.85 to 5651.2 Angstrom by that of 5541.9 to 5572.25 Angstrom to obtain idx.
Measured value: 1.03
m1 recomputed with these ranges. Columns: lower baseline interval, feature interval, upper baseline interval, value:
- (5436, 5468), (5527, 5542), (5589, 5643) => -0.1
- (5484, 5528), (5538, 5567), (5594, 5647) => -0.6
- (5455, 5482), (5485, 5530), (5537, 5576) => 0.1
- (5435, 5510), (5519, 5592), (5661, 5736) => 0.6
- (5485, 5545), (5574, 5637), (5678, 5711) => 1.1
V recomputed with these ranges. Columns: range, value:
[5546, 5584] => 35.4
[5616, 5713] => 36.3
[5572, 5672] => 35.5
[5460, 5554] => 35.2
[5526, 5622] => 34.9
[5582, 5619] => 34.2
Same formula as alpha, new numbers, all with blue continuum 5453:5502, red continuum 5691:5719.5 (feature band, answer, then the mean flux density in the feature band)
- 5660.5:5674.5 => -0.4 Angstrom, 36.8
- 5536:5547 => -0.3 Angstrom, 36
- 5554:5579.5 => 0.3 Angstrom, 34.9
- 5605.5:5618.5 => -0.1 Angstrom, 35.8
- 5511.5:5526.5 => 0.0 Angstrom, 35.2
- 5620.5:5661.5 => -0.8 Angstrom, 36.4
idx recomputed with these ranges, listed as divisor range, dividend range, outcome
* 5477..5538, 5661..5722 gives 1.04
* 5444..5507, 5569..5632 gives 1.01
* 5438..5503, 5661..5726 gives 1.05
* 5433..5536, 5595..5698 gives 1.05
